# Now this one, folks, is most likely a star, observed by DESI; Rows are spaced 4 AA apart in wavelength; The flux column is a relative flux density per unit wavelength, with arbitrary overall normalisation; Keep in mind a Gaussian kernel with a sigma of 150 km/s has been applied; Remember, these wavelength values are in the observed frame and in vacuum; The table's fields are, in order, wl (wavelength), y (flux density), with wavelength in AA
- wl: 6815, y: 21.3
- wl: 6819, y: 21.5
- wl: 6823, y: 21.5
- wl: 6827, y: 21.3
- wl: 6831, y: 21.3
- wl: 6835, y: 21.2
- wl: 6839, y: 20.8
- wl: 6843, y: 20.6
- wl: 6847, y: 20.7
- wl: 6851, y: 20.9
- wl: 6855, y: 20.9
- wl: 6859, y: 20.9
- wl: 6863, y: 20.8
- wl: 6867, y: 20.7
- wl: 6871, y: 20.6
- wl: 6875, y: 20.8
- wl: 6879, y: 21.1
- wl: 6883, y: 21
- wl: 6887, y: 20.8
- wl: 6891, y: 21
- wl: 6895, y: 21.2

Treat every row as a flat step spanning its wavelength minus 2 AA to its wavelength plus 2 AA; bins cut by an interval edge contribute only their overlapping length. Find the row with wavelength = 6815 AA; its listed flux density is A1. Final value 21.3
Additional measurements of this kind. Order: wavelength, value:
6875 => 20.8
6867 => 20.7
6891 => 21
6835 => 21.2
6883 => 21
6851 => 20.9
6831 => 21.3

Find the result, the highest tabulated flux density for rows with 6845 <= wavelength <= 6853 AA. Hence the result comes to 20.9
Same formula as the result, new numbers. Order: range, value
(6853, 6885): 21.1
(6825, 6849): 21.3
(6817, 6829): 21.5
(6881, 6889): 21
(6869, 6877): 20.8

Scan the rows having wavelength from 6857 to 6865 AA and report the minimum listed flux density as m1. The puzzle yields 20.8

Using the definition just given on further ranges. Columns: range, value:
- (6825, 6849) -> 20.6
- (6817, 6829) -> 21.3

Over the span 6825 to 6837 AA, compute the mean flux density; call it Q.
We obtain 21.3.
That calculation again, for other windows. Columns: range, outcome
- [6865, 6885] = 20.8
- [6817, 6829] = 21.4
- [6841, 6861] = 20.8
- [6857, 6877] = 20.8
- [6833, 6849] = 20.8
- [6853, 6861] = 20.9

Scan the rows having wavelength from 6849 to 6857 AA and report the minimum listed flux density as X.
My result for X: 20.9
